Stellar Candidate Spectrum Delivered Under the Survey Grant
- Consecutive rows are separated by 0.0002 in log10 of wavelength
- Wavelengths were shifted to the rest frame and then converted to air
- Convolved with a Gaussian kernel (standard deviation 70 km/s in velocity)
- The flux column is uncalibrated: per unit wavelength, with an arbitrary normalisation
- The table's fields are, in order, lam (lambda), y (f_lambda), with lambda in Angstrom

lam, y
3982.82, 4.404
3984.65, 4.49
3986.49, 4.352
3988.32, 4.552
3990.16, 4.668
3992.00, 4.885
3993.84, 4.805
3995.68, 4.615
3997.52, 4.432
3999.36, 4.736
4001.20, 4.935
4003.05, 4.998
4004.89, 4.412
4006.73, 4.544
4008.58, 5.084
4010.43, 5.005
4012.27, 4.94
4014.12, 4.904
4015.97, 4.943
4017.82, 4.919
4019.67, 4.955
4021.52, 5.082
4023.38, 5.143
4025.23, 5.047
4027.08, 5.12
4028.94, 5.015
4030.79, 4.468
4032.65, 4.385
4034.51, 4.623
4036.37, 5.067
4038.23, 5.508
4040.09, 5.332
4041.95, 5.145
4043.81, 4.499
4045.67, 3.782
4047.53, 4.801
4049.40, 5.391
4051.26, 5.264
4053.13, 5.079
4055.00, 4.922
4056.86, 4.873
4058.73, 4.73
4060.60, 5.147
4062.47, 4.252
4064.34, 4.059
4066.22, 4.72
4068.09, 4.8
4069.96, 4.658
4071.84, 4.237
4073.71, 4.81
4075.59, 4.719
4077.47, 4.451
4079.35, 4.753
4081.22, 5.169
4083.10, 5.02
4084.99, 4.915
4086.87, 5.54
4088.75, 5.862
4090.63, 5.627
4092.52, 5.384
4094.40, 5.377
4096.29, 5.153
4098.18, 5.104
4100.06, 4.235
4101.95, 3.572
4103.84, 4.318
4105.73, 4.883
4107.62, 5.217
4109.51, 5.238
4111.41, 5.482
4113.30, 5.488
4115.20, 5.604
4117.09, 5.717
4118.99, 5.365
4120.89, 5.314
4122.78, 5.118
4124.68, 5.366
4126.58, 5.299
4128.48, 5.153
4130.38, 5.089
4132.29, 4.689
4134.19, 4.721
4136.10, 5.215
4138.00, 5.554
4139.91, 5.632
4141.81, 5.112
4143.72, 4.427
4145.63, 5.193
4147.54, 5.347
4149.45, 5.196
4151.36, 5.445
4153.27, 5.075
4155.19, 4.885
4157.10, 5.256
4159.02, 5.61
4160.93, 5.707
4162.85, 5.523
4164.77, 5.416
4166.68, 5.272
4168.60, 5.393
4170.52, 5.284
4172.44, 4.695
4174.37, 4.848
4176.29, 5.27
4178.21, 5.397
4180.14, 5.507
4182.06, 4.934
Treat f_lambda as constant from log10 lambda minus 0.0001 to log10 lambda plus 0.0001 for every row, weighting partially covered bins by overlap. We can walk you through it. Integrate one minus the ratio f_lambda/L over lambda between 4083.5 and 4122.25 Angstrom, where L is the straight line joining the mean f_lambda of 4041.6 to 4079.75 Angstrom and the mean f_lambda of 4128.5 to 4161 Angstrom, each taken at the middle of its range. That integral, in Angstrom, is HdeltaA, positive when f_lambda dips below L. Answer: -1.8 Angstrom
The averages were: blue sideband 4.71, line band 5.17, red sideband 5.17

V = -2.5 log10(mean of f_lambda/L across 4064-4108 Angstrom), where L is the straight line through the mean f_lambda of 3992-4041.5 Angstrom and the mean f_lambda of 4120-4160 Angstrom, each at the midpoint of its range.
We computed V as 0.04 mag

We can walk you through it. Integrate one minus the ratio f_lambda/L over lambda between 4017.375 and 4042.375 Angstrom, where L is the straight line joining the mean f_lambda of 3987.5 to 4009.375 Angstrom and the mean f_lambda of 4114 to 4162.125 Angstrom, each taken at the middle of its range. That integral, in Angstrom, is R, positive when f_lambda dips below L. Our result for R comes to -0.8 Angstrom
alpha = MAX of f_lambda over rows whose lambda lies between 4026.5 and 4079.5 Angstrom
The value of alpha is 5.508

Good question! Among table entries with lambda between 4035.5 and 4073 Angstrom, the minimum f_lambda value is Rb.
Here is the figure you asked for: 3.782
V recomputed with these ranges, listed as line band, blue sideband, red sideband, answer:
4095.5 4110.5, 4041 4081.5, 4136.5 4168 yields 0.062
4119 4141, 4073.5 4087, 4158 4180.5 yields -0.015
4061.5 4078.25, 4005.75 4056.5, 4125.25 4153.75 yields 0.110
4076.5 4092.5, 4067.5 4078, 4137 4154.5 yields -0.103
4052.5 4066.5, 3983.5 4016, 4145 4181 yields 0.049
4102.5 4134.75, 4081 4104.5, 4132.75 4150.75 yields -0.016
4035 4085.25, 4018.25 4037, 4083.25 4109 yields 0.030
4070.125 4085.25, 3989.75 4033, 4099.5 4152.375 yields 0.057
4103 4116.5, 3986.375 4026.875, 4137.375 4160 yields -0.017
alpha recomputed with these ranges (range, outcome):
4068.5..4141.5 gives 5.862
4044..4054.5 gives 5.391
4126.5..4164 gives 5.707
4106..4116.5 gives 5.604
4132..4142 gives 5.632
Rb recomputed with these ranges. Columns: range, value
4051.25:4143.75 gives 3.572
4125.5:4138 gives 4.689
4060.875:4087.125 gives 4.059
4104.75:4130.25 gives 4.883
